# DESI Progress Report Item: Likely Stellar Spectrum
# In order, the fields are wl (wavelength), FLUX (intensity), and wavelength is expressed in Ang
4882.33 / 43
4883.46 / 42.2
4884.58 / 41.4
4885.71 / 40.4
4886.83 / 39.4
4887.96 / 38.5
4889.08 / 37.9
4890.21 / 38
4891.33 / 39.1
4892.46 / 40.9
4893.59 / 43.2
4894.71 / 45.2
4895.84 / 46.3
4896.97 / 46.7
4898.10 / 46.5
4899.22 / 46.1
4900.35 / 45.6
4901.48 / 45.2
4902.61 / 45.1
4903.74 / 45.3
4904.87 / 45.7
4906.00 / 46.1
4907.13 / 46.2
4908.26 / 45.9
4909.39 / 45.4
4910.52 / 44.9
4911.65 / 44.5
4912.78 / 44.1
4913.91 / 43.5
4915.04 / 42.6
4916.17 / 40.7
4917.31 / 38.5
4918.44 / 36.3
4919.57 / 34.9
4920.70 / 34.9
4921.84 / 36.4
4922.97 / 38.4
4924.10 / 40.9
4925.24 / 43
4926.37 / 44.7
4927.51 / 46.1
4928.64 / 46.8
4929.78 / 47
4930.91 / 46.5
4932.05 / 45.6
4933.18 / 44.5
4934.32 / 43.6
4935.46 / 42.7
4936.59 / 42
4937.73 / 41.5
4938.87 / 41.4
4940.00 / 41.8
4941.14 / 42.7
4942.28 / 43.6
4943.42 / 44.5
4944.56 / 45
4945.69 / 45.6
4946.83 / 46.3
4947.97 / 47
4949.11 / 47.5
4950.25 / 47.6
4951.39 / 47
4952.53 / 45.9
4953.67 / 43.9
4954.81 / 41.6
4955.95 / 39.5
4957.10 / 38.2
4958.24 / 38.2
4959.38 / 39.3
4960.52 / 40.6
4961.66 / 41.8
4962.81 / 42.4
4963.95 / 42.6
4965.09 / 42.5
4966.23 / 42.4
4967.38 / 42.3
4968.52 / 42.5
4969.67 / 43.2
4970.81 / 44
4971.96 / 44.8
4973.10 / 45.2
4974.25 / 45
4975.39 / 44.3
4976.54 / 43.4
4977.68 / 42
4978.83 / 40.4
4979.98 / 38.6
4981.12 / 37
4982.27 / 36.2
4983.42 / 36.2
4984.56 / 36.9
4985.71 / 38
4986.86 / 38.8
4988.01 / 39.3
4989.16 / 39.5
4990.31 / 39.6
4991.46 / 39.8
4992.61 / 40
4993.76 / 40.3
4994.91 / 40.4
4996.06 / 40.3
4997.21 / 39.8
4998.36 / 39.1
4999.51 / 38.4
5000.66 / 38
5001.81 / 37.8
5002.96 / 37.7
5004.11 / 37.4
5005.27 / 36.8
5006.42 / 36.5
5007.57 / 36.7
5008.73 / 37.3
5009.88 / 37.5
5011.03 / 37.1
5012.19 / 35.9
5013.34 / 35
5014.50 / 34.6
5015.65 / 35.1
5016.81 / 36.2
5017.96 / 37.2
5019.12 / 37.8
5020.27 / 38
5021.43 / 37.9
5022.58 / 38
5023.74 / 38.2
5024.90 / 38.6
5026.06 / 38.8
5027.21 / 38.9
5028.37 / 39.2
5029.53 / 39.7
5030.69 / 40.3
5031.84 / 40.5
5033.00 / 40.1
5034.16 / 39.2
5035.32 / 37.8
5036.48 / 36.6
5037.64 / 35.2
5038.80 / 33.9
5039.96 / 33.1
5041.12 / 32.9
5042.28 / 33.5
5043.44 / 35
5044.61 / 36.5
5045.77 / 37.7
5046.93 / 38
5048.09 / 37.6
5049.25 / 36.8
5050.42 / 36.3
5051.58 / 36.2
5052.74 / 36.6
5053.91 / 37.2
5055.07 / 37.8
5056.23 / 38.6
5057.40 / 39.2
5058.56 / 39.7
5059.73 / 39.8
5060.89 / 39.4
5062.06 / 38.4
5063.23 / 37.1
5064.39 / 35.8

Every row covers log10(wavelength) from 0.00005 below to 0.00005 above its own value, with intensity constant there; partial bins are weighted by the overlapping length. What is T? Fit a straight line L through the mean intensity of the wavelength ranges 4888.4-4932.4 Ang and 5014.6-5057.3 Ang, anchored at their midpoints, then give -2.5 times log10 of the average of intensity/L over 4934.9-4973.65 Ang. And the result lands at -0.055 mag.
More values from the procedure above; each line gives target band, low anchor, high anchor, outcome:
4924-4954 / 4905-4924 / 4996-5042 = -0.105 mag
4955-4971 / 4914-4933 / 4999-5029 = -0.043 mag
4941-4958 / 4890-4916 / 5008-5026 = -0.073 mag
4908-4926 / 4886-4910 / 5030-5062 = 0.052 mag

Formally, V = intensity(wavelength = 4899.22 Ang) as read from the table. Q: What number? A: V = 46.1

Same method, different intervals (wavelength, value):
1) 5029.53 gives 39.7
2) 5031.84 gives 40.5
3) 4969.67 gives 43.2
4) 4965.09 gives 42.5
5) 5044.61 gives 36.5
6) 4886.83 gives 39.4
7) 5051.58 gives 36.2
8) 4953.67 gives 43.9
